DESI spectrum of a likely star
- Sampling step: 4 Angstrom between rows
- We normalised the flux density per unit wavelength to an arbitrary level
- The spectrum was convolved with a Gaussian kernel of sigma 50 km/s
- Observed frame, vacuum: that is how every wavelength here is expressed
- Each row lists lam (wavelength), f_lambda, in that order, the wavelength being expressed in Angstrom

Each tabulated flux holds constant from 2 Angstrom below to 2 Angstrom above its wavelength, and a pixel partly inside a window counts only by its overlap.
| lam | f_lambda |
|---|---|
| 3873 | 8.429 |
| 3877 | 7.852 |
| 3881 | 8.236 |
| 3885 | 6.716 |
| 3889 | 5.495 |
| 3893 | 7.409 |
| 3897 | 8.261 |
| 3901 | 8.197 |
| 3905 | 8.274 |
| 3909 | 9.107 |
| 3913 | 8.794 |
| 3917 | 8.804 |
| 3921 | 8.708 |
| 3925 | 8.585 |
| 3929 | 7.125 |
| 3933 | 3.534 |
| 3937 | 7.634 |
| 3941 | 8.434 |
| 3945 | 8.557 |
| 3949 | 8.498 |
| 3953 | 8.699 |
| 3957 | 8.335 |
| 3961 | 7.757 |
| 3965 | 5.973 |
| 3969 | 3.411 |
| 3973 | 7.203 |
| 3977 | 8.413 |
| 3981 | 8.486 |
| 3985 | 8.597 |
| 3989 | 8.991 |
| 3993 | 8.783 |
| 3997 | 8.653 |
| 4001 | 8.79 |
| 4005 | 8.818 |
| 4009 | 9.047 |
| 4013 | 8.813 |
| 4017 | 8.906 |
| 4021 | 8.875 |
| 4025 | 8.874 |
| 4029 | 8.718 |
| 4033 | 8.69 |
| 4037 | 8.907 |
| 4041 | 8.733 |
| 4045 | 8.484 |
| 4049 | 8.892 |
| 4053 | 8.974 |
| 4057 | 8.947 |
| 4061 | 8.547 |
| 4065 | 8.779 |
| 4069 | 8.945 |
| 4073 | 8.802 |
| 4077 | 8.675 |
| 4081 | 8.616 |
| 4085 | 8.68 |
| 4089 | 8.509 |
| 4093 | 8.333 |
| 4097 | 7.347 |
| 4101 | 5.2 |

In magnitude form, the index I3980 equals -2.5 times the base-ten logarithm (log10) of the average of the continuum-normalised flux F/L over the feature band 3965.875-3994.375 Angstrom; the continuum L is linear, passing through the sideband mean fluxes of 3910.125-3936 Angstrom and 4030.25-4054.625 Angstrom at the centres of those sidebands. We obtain 0.08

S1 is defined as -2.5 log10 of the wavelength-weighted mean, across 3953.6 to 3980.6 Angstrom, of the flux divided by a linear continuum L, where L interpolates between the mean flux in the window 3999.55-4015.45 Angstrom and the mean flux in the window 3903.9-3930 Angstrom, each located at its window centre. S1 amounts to 0.23 mag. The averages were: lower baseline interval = 8.54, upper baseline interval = 8.87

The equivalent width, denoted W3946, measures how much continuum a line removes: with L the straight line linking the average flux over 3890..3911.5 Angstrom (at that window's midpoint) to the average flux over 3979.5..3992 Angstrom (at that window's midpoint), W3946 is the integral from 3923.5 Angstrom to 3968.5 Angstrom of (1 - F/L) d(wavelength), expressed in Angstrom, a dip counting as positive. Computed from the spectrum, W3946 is 5.5 Angstrom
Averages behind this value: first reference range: 8.13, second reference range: 8.71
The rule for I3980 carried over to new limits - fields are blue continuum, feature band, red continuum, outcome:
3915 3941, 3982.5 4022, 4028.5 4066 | -0.07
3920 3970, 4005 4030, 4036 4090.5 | -0.08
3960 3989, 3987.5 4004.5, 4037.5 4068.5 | -0.15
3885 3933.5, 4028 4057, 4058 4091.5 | -0.03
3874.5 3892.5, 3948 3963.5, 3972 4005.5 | -0.02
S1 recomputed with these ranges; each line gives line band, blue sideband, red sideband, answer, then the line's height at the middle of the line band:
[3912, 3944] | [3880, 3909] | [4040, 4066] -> 0.020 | 7.84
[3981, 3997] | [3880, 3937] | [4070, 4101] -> -0.107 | 7.91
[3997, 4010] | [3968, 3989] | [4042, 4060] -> -0.109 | 8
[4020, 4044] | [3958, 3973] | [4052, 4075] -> -0.110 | 7.95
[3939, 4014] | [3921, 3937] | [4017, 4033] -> -0.040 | 7.82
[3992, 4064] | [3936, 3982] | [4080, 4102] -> -0.140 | 7.73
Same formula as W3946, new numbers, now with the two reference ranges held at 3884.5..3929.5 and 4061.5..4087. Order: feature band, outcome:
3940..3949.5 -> -0.37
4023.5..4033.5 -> -0.26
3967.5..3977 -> 2.57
